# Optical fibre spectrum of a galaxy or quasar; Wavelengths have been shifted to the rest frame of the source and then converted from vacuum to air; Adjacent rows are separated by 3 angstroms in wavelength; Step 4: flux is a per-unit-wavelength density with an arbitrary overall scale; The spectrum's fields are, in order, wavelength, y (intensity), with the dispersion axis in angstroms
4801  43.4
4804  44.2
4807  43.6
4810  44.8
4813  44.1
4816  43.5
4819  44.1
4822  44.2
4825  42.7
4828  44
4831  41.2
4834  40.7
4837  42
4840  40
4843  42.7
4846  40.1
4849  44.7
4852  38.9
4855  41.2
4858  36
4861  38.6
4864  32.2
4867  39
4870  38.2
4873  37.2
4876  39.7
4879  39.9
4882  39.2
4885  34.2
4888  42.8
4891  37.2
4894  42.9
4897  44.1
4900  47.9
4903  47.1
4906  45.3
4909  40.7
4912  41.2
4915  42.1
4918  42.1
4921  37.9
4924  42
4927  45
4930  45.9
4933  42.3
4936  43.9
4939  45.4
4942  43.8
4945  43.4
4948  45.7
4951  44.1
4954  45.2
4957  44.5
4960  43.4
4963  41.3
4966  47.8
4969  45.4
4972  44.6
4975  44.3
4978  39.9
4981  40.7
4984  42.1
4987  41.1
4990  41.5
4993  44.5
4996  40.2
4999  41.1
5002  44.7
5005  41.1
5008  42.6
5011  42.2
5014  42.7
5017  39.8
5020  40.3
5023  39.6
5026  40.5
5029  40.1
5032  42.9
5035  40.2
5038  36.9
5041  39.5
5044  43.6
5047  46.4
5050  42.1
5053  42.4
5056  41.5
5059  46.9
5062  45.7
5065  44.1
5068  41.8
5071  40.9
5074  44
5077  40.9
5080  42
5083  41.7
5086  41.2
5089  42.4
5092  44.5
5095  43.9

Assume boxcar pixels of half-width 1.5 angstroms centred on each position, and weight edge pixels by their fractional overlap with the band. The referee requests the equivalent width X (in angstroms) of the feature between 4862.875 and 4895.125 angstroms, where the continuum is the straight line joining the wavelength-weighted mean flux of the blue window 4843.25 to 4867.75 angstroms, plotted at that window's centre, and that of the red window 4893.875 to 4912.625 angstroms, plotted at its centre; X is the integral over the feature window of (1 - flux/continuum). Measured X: 2.5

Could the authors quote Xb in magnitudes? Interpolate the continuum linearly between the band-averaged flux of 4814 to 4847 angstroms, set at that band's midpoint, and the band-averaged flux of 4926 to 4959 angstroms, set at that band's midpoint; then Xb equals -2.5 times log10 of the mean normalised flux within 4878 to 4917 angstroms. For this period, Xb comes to 0.04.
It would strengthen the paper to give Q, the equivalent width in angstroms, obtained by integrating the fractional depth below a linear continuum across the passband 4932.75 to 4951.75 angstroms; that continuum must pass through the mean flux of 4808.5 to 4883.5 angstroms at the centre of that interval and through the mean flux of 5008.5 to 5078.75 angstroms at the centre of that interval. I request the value -1.3 angstroms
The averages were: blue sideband 40.8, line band 44.2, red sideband 42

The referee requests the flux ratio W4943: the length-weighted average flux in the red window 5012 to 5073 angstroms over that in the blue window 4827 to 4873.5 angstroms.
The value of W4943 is 1.1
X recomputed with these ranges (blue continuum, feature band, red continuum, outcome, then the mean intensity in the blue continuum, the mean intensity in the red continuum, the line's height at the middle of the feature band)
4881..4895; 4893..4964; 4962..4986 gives -4.50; 39.1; 43.3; 41.1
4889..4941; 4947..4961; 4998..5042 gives -0.75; 43.1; 41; 42.3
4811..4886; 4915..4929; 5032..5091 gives -0.29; 40.4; 42.4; 41.1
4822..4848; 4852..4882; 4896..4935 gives 3.08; 41.9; 43.4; 42.5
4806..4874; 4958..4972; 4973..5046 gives -1.08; 41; 41.4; 41.3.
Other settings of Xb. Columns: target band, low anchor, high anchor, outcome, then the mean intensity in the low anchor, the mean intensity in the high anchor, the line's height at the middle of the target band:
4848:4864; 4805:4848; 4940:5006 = 0.102 mag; 42.7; 43.2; 42.8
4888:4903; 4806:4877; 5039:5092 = -0.051 mag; 41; 42.8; 41.4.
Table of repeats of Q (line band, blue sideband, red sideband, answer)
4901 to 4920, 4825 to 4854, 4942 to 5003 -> -0.25 angstroms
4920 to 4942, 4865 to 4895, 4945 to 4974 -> -0.42 angstroms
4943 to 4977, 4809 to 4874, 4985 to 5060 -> -2.45 angstroms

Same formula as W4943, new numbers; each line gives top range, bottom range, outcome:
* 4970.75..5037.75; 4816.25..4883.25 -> 1.03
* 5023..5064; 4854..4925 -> 1.04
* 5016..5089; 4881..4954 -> 0.98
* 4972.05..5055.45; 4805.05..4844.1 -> 0.97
